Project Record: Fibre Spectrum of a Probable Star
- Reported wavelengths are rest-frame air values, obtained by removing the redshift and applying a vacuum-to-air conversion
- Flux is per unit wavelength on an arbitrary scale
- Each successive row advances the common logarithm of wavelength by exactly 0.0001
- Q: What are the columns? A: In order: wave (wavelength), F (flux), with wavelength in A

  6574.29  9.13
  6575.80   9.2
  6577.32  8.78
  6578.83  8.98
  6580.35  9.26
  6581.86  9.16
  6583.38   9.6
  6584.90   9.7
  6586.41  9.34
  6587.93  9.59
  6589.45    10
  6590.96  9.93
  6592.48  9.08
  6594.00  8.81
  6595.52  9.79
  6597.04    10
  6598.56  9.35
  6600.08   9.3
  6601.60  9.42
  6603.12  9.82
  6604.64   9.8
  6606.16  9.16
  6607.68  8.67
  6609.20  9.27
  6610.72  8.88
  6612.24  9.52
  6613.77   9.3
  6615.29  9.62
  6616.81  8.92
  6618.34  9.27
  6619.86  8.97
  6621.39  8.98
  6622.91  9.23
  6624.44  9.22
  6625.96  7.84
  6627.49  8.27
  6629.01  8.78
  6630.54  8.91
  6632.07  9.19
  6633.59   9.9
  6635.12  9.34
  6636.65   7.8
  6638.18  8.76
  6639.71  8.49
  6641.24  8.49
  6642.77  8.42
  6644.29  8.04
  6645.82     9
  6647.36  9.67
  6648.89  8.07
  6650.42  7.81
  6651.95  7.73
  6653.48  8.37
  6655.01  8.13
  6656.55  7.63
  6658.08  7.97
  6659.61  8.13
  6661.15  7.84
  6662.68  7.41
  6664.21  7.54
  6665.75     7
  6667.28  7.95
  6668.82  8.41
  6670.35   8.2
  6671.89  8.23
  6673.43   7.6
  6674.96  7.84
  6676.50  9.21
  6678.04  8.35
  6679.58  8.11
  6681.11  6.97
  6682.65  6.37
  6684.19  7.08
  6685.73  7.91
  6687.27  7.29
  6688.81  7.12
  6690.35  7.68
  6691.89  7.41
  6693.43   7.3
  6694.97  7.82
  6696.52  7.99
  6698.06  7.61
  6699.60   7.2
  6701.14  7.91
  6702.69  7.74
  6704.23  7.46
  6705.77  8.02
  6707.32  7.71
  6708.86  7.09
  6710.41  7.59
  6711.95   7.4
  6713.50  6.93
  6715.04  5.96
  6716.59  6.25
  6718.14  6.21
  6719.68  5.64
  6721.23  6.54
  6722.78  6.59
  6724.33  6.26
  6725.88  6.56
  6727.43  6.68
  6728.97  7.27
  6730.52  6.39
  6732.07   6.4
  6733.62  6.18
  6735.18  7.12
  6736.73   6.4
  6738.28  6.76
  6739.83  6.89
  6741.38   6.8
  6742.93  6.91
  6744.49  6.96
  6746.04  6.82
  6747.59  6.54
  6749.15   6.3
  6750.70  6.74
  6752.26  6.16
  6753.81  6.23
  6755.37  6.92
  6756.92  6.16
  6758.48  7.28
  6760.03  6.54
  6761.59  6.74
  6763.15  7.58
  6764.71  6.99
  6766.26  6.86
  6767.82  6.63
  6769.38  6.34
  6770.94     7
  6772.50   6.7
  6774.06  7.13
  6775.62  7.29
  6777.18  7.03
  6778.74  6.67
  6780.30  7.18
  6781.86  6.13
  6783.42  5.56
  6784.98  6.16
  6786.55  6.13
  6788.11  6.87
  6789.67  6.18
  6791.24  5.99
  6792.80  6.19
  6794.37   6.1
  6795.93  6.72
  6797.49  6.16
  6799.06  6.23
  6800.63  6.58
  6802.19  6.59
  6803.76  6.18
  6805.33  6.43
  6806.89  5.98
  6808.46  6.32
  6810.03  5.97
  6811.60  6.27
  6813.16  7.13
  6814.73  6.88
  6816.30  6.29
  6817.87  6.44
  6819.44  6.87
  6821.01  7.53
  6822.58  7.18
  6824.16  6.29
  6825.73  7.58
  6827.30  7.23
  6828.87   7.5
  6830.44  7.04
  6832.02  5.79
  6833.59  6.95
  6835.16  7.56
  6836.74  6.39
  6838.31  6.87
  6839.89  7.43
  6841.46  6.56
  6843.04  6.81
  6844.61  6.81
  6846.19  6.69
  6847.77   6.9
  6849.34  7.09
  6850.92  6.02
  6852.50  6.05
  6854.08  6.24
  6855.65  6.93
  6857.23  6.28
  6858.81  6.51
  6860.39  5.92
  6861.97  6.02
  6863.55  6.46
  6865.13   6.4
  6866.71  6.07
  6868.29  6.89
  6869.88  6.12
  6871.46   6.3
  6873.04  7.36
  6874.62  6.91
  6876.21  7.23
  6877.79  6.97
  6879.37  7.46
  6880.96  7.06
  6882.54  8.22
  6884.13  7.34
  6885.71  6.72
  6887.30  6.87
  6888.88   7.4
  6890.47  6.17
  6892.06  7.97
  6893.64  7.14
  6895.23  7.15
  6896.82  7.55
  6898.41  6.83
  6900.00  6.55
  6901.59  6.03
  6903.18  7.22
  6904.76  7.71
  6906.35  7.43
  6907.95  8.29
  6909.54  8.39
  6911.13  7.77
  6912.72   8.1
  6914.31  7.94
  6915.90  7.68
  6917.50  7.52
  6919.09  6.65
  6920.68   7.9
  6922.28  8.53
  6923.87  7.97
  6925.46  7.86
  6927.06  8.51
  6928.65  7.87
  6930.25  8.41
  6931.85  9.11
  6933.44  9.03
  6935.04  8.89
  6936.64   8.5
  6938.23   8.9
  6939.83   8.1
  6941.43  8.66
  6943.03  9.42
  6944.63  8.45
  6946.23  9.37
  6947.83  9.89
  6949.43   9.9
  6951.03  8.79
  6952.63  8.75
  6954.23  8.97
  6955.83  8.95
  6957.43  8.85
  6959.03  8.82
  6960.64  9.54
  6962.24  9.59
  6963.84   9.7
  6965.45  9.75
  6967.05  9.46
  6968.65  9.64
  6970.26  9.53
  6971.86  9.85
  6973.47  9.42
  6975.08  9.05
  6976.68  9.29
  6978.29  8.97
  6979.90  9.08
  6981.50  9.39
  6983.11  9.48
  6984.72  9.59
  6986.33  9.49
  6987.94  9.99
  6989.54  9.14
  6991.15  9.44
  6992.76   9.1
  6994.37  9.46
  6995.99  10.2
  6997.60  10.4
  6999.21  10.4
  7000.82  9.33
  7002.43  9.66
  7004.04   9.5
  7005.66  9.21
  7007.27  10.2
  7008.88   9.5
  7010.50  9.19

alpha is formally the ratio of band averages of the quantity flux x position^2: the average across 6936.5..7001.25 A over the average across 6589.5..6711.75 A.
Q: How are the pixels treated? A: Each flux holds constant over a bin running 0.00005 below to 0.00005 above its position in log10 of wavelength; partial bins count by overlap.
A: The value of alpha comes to 1.23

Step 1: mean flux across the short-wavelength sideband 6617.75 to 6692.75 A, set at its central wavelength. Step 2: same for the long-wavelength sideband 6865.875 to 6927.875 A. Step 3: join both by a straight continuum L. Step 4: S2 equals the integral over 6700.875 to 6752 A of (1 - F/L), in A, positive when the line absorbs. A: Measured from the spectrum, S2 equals 7.4 A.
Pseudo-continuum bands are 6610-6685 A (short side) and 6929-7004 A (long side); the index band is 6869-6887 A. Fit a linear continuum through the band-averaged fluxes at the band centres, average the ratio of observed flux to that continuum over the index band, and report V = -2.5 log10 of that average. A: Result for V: 0.269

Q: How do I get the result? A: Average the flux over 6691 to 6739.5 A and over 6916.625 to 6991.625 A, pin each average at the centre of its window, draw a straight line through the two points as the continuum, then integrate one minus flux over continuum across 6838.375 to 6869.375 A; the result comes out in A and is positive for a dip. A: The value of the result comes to 6.1 A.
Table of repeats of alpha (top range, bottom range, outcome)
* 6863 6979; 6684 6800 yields 1.25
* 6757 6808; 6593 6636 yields 0.75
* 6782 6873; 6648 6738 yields 0.92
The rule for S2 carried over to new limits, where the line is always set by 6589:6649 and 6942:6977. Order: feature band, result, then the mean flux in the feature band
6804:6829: 6.8 A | 6.71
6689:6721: 6.7 A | 7.23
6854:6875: 6.3 A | 6.46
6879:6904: 5.9 A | 7.1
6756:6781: 6.3 A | 6.88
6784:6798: 4.5 A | 6.27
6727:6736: 2.4 A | 6.67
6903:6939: 4.6 A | 8.11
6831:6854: 6.3 A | 6.7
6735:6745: 2.6 A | 6.81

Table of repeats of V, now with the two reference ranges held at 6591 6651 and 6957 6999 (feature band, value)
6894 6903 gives 0.34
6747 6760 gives 0.37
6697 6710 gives 0.20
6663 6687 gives 0.17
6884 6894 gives 0.31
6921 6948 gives 0.10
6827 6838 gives 0.32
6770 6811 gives 0.39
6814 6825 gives 0.34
